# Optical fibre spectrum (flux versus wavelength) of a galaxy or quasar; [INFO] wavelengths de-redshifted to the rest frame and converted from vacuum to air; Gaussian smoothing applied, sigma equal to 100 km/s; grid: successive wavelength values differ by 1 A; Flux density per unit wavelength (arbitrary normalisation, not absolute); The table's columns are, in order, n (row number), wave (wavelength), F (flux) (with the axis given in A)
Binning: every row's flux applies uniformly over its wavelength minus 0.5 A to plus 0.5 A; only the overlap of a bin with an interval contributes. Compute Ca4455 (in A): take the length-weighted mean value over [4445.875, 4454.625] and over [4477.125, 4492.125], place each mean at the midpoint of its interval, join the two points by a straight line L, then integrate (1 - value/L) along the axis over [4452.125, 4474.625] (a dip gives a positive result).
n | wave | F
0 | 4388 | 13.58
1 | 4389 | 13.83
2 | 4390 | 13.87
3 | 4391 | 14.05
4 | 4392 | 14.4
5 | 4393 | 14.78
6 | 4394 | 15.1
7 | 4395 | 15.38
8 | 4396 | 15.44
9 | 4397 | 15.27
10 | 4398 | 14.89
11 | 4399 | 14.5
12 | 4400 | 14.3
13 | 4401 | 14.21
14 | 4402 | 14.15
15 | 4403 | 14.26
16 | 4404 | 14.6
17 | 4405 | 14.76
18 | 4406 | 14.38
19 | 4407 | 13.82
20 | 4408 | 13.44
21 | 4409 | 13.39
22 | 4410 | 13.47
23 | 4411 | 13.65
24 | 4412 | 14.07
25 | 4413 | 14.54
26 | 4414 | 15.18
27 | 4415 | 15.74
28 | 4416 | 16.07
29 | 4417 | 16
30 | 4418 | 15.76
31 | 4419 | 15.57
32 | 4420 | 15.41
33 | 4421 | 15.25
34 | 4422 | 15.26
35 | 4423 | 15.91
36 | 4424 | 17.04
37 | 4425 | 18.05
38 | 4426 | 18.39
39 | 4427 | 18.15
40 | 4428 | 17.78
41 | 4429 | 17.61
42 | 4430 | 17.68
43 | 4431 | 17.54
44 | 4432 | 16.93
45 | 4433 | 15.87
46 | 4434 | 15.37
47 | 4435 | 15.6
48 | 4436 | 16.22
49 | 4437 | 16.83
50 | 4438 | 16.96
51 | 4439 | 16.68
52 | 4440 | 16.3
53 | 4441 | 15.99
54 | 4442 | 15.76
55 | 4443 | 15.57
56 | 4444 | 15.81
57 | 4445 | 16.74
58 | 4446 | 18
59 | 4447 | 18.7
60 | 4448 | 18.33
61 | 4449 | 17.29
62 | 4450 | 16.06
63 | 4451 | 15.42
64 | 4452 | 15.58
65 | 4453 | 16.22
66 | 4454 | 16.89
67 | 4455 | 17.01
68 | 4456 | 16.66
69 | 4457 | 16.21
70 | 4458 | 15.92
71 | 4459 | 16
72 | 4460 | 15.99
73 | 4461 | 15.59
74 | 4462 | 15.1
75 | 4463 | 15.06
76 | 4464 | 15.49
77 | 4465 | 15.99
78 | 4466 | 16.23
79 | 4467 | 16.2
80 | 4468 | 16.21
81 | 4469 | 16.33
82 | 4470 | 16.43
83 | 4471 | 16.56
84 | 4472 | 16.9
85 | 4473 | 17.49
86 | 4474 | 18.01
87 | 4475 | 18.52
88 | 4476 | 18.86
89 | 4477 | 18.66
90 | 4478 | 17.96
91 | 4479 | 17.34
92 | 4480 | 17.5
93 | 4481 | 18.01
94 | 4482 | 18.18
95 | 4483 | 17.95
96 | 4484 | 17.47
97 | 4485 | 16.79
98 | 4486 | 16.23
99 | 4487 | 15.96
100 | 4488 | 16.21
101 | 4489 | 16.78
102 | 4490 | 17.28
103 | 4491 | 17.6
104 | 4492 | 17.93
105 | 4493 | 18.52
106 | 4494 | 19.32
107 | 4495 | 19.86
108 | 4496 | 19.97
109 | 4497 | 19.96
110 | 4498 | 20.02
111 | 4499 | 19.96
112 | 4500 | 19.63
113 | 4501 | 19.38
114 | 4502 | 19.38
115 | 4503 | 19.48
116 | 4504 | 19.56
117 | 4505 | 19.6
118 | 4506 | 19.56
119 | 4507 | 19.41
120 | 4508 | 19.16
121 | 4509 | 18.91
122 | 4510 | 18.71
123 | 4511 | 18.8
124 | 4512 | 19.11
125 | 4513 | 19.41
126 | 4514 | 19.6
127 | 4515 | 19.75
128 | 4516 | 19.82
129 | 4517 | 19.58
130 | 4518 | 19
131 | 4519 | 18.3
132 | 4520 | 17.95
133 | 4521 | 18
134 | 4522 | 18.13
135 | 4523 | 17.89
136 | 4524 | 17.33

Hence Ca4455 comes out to 1.00 A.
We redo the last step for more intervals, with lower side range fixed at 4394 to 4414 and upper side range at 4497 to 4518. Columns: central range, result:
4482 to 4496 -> 0.7 A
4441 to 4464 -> 0.6 A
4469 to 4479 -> 0.1 A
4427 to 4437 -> -0.7 A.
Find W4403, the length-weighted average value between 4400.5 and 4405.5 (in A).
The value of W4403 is 14.4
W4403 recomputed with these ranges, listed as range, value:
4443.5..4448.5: 17.5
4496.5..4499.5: 20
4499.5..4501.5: 19.5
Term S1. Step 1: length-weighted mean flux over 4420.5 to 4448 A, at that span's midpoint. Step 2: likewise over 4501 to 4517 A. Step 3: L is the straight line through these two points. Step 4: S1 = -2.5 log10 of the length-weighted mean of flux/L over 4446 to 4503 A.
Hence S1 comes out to 0.049 mag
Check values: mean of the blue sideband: 16.8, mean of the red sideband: 19.4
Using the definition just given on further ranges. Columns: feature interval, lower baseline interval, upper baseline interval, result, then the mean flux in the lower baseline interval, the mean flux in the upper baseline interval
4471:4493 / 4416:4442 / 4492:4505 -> 0.078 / 16.5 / 19.5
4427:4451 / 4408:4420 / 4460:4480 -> -0.072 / 14.8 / 16.8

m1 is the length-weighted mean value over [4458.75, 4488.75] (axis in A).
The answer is 16.8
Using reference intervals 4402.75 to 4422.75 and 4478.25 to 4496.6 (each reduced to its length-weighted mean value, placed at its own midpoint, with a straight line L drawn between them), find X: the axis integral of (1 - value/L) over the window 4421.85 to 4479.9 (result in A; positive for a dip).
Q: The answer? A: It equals -1.7 A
